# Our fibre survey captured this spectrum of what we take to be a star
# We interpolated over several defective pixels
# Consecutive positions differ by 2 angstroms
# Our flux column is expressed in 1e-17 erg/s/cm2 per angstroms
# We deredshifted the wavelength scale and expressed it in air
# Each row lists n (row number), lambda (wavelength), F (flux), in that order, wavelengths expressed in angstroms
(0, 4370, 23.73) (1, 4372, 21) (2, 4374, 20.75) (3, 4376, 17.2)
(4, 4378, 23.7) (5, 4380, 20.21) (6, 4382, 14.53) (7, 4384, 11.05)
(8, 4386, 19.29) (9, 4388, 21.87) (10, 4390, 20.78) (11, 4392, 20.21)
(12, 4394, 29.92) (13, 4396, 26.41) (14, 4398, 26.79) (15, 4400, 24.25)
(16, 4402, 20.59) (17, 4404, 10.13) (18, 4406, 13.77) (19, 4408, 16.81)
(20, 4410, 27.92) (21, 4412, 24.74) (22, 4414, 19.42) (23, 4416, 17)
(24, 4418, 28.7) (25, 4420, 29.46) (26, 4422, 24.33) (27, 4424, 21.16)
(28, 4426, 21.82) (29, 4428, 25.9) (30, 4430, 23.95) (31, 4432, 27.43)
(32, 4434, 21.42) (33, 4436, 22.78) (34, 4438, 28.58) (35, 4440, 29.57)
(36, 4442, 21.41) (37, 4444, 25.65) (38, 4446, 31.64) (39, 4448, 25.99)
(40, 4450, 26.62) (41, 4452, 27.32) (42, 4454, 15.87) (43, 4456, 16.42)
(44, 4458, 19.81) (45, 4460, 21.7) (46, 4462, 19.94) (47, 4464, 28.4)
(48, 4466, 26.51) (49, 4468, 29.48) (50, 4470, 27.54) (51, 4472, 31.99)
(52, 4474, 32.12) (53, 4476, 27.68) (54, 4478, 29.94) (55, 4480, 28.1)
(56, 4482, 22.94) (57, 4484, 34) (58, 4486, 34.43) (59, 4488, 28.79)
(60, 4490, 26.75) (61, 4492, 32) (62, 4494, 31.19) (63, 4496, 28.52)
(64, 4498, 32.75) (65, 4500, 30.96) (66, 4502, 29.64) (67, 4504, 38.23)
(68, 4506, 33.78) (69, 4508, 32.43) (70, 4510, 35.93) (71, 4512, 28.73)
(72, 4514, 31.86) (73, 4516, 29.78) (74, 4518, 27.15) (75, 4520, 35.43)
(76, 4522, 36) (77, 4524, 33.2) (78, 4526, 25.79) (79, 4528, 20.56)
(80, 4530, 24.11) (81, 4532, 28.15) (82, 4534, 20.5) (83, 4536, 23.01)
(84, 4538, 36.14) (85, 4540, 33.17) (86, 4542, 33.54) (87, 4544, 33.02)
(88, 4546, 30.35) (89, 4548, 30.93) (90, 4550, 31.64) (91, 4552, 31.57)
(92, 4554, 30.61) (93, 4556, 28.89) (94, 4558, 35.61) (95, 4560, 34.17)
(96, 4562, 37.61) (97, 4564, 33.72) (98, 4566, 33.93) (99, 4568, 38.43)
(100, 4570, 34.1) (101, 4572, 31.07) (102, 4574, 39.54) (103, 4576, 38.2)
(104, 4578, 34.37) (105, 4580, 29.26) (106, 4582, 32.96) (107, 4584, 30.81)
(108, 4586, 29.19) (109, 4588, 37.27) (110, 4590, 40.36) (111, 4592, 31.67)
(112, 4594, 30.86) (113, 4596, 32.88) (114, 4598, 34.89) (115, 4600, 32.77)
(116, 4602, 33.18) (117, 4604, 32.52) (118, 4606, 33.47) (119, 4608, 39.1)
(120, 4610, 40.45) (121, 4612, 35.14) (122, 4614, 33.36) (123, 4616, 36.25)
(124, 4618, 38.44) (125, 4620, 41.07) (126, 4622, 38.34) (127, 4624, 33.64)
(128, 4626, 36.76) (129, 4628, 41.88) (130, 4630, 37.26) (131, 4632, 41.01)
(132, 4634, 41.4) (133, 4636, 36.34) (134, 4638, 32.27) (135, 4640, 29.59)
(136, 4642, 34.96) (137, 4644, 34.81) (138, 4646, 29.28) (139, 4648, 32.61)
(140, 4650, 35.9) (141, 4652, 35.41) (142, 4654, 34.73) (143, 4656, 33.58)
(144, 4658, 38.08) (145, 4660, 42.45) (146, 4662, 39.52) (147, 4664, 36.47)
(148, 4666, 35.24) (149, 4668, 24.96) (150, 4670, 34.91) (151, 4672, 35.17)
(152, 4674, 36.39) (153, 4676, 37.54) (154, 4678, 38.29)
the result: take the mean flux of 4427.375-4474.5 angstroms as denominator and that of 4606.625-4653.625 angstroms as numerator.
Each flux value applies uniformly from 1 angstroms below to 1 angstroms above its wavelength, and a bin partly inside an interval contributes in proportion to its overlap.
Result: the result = 1.4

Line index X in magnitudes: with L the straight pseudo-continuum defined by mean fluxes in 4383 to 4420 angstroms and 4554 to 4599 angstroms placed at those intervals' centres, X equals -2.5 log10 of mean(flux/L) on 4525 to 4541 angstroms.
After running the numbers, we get 0.17 mag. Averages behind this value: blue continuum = 21.3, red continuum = 34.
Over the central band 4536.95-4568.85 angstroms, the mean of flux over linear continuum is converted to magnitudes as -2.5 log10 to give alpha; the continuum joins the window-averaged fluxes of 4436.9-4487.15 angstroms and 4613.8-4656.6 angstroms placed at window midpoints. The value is -0.06 mag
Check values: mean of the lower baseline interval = 26.5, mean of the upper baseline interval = 35.9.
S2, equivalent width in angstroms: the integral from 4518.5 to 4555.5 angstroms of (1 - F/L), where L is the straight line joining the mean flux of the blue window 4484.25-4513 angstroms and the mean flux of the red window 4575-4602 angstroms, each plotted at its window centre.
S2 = 3.06 angstroms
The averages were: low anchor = 31.8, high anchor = 33.5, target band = 29.8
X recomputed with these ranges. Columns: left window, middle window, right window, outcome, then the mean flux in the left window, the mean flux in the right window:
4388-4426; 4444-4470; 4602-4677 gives 0.04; 22.3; 35.9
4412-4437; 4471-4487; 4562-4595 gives -0.10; 23.7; 34.2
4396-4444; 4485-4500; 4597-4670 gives -0.12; 23.1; 35.7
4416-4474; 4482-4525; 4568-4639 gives -0.10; 25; 35.5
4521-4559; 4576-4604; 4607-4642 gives 0.03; 29.8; 37.1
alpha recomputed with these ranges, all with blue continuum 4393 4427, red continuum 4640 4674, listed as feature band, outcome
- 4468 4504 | -0.15 mag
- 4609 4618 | -0.12 mag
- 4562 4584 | -0.13 mag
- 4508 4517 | -0.15 mag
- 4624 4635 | -0.17 mag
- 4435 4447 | -0.11 mag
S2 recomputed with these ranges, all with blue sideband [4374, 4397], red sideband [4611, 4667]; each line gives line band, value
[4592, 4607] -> 0.4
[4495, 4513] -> -2.9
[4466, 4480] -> -1.9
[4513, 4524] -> -1.3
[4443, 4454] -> -0.9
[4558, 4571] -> -1.5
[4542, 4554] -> -0.4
